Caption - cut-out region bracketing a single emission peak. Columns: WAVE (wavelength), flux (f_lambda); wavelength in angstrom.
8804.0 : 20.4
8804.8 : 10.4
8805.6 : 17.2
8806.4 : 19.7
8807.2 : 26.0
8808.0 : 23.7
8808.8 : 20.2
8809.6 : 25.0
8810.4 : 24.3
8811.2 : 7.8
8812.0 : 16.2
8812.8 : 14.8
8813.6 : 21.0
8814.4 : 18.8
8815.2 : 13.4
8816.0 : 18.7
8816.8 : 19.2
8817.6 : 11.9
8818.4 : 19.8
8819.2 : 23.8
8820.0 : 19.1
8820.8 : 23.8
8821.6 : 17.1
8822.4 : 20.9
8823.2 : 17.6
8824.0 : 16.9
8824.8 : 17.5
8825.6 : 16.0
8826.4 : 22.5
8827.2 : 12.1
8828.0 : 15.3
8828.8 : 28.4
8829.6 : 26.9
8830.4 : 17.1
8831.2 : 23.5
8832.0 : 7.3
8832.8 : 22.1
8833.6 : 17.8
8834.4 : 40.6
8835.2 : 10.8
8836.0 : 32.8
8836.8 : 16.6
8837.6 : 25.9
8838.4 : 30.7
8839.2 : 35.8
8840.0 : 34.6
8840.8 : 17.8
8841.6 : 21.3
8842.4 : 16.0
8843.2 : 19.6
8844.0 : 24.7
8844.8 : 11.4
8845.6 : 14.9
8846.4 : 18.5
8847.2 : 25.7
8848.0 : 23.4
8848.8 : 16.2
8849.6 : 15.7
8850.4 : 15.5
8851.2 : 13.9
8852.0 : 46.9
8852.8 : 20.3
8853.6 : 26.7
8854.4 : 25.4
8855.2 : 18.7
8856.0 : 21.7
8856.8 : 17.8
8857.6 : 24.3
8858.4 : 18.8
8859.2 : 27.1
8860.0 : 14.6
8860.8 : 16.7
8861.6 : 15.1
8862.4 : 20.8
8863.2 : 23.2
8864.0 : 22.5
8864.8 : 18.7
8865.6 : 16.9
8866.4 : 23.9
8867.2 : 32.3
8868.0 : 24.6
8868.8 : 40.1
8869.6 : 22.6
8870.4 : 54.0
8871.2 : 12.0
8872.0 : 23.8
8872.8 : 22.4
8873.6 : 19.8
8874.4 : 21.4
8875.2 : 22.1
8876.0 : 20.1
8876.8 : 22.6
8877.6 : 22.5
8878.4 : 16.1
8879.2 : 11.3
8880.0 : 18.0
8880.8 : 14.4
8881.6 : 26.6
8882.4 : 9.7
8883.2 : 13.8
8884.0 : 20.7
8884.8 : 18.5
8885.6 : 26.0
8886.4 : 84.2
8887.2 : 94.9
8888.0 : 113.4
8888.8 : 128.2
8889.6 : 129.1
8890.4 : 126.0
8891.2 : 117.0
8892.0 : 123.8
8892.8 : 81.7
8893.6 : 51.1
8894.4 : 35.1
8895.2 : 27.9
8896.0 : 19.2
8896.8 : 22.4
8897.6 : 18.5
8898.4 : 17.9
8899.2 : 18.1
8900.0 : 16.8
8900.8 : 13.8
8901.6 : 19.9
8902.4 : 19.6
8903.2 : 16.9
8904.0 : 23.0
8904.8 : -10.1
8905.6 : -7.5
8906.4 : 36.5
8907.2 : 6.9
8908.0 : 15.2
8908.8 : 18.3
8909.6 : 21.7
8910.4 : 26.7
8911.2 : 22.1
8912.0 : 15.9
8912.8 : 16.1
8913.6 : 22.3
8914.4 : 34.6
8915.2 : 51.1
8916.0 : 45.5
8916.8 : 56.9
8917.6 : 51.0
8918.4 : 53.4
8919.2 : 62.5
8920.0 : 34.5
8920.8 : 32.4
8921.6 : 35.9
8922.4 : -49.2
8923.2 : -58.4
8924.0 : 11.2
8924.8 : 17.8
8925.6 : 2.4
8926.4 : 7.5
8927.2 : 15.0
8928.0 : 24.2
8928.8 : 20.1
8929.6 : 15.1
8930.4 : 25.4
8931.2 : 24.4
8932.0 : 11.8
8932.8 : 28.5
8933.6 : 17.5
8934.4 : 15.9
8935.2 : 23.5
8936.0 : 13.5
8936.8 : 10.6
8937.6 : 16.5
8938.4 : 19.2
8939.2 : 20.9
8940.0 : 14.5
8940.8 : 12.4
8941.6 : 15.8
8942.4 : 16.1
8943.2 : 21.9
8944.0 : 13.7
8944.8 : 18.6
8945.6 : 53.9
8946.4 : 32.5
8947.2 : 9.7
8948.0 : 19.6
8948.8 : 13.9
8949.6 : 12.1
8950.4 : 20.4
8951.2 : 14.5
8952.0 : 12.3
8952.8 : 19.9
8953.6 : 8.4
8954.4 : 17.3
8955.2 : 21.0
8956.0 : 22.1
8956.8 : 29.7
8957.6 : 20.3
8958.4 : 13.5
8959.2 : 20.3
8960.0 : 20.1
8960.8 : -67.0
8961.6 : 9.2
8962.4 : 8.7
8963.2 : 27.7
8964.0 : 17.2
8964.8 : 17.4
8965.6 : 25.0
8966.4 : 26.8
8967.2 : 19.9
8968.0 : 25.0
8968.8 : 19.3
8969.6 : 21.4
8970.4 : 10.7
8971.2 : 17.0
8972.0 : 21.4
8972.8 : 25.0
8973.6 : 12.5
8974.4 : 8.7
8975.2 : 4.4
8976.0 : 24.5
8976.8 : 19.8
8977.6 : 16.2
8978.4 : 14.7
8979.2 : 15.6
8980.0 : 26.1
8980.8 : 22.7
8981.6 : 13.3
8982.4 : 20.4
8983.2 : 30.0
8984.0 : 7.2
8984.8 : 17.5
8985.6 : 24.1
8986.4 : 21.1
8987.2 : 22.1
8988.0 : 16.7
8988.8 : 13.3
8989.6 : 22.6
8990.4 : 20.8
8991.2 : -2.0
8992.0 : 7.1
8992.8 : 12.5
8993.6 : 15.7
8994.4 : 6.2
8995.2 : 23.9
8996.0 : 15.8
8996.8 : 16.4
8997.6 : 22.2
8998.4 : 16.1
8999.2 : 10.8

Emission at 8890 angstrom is Halpha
